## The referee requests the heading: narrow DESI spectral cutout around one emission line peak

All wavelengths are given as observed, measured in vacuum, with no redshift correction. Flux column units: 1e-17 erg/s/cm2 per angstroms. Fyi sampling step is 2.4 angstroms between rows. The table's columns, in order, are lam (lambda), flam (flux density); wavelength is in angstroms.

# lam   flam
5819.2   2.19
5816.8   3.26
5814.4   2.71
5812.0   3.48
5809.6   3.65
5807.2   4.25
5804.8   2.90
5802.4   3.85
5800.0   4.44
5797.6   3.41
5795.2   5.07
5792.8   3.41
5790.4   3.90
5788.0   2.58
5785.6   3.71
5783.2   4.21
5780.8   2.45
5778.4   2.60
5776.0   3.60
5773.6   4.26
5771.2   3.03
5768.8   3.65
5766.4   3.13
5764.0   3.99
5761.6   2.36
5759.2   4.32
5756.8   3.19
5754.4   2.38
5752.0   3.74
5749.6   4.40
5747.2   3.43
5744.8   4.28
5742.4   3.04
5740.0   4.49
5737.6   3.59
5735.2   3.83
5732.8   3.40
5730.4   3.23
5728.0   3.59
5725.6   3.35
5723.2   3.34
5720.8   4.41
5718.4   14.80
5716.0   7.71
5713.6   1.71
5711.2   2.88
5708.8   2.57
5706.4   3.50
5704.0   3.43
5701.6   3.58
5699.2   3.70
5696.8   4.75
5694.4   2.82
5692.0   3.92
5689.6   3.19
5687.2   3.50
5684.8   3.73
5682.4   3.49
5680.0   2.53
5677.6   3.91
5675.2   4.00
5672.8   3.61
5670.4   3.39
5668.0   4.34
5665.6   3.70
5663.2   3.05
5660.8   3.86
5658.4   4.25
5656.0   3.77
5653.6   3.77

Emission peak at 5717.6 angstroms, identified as H-beta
